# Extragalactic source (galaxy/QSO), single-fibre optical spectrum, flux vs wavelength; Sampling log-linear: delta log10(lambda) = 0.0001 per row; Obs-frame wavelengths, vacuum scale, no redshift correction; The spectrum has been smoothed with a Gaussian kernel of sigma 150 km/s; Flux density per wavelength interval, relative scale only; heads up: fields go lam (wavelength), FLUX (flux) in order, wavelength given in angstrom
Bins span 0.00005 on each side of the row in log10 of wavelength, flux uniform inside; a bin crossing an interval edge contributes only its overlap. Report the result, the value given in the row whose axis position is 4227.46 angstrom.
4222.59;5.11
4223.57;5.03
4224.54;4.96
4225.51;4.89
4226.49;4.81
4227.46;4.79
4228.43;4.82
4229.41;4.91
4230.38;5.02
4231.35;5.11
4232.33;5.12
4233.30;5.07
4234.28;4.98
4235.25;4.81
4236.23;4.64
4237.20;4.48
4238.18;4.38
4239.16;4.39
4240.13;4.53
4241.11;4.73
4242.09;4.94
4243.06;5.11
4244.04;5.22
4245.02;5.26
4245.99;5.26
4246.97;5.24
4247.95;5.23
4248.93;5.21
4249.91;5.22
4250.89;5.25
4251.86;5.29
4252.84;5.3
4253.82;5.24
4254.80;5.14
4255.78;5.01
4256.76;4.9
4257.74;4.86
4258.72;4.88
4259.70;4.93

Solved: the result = 4.79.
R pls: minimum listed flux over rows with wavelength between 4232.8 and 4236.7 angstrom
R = 4.64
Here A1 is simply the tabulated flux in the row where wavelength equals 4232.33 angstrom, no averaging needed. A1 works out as 5.12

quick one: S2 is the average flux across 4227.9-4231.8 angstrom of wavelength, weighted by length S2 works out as 4.97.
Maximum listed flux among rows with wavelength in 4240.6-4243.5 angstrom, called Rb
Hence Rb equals 5.11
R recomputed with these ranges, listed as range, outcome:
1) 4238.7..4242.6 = 4.39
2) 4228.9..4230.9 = 4.91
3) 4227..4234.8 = 4.79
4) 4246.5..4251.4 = 5.21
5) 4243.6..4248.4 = 5.22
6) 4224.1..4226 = 4.89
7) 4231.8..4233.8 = 5.07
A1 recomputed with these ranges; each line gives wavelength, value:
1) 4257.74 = 4.86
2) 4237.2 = 4.48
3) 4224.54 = 4.96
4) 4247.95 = 5.23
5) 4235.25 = 4.81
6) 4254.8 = 5.14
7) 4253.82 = 5.24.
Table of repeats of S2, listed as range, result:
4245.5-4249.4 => 5.24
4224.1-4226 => 4.92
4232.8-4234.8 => 5.03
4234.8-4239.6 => 4.53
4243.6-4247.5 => 5.25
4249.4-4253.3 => 5.27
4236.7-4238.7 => 4.43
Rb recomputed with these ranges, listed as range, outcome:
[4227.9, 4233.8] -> 5.12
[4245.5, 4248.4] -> 5.26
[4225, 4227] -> 4.89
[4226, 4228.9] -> 4.82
